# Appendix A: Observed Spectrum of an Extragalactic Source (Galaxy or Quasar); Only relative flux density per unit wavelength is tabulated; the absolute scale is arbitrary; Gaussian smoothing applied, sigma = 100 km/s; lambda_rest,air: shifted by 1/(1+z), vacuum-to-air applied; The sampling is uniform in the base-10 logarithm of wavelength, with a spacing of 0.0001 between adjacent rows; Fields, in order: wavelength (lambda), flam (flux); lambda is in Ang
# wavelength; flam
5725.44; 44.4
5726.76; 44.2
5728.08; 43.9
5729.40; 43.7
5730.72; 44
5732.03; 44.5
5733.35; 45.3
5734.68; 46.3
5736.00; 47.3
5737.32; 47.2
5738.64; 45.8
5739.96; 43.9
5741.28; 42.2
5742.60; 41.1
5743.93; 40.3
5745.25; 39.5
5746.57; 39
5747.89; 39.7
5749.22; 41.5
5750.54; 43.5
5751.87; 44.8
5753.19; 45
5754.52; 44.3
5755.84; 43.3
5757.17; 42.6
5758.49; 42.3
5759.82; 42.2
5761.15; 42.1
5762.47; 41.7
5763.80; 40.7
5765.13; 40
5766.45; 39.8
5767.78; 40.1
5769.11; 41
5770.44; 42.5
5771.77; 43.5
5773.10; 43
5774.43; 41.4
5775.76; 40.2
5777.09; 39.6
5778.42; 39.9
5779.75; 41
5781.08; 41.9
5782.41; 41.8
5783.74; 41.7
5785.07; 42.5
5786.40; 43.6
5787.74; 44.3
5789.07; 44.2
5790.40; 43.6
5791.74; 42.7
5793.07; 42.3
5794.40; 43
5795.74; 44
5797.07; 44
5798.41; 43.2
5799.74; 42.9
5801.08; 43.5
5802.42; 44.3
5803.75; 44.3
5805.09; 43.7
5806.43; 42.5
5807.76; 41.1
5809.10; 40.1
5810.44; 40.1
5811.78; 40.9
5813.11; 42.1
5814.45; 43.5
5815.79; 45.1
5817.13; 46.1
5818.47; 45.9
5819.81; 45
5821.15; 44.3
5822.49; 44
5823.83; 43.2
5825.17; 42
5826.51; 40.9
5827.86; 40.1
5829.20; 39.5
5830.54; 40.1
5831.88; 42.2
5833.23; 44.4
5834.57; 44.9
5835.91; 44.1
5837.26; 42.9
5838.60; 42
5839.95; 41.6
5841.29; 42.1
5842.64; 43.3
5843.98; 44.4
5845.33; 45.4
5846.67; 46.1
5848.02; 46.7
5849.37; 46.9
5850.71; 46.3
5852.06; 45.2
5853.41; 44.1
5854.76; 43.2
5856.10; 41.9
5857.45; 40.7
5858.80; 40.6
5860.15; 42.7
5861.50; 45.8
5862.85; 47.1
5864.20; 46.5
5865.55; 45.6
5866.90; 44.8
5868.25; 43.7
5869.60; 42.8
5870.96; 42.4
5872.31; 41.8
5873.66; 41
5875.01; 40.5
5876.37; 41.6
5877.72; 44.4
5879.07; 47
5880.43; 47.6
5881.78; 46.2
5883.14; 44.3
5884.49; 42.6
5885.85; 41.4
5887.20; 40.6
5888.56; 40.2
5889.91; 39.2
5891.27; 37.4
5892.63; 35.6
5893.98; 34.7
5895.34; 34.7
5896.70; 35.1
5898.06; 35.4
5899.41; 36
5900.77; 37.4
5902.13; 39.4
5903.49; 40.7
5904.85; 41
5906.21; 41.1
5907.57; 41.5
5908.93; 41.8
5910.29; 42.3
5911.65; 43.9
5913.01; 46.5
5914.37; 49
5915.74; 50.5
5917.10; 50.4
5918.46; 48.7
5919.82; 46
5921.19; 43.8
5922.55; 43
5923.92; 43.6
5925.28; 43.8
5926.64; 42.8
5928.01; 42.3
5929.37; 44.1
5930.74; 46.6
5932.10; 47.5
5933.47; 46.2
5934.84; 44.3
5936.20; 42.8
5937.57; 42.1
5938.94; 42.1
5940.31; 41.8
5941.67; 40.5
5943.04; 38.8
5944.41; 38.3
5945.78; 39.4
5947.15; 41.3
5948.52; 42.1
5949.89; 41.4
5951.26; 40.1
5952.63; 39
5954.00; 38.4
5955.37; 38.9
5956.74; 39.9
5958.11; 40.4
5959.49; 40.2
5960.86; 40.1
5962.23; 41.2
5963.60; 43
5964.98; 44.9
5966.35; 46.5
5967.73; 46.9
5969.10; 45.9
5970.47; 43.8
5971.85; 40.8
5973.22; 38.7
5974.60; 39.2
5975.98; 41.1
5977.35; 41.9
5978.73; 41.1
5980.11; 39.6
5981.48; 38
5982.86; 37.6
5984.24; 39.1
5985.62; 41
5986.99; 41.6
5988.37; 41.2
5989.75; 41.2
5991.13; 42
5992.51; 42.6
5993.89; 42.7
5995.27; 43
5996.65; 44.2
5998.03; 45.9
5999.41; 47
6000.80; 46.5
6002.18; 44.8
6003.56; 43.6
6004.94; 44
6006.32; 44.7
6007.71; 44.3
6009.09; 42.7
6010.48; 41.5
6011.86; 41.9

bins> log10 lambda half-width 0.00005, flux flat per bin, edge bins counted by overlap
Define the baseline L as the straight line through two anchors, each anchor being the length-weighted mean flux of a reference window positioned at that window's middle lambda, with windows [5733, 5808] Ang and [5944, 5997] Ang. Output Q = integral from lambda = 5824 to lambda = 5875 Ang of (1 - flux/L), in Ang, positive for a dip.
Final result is -1.58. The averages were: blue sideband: 42.6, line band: 43.4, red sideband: 41.2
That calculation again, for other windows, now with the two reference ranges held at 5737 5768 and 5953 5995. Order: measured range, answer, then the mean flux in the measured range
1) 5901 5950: -2.16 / 43.3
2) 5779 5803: -0.56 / 43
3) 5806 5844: -0.71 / 42.7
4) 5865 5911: 0.81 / 40.9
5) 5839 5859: -1.03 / 44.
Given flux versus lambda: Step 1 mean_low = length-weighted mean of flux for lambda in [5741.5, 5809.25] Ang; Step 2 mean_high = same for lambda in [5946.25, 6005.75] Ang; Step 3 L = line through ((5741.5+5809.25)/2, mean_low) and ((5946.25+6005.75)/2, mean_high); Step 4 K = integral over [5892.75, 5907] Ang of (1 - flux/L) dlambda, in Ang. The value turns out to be 1.53 Ang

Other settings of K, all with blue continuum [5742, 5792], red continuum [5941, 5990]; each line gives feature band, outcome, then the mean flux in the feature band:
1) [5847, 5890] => -2.4 Ang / 43.7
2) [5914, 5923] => -1.4 Ang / 47.4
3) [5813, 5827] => -0.8 Ang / 43.9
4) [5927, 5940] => -1.0 Ang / 44.1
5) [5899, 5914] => 0.0 Ang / 41.3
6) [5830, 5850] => -1.1 Ang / 43.8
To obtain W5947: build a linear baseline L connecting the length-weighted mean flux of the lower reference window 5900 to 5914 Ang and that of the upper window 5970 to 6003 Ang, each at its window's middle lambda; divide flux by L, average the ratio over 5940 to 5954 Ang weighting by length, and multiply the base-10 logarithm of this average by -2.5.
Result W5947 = 0.04 mag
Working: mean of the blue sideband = 41.7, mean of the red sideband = 41.8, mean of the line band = 40.1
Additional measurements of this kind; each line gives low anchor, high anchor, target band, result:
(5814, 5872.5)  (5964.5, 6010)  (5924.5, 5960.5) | 0.03 mag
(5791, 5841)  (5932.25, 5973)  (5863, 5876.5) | -0.02 mag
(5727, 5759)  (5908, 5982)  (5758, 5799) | 0.03 mag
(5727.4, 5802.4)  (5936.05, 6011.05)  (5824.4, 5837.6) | 0.01 mag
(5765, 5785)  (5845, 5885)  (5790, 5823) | -0.03 mag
